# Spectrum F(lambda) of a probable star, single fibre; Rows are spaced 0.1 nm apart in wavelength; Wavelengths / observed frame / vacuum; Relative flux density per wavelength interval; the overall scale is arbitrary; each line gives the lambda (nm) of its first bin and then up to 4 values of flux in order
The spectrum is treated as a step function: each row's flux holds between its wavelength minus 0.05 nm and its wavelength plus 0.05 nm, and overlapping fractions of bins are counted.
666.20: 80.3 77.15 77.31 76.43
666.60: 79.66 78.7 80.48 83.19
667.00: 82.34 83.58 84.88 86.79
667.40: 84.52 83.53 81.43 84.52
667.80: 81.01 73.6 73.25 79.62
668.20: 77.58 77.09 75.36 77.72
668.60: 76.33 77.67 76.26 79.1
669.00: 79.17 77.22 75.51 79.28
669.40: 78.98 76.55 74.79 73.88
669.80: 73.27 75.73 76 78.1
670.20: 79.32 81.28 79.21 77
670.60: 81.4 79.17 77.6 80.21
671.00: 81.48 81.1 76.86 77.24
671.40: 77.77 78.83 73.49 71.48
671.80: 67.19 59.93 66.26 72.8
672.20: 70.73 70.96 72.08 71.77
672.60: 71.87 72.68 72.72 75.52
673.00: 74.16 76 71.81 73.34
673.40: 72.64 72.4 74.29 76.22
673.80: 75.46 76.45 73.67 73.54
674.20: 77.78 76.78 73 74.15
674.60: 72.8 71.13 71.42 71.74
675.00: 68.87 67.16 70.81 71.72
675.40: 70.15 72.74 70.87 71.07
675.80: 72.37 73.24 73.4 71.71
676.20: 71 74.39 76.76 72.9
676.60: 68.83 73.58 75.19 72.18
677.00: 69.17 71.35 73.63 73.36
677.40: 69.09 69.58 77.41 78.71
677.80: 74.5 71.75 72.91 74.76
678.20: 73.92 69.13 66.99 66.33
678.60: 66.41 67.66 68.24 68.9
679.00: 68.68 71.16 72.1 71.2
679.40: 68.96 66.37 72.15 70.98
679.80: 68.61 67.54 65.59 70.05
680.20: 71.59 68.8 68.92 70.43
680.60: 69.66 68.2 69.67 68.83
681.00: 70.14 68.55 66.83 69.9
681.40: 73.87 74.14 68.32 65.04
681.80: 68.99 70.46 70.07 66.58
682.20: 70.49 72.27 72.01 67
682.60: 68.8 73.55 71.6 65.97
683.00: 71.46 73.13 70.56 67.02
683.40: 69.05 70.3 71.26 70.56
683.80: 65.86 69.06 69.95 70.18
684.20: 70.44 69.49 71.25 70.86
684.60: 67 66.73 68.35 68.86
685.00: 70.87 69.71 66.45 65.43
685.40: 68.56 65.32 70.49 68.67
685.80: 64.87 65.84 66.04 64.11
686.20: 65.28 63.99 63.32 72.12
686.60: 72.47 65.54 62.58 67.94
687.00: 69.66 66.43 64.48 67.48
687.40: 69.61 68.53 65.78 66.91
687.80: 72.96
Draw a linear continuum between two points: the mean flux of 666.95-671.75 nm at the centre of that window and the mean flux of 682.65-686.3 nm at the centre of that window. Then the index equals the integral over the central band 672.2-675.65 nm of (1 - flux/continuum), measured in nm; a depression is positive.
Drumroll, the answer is 0.12 nm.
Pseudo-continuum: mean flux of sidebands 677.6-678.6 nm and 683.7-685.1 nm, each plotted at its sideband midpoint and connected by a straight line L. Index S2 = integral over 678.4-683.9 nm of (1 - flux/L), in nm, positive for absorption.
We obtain 0.10 nm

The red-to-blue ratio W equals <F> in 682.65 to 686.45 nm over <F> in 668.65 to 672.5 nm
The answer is 0.9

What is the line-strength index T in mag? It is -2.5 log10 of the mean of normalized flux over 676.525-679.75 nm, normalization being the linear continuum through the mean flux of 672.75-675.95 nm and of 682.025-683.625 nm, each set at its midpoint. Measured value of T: 0.01 mag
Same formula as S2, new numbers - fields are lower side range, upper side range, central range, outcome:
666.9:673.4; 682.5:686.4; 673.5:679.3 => 0.077 nm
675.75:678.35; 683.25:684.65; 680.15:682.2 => 0.039 nm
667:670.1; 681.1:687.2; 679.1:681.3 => 0.056 nm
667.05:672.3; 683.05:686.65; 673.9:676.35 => 0.057 nm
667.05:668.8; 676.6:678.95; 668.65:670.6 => 0.024 nm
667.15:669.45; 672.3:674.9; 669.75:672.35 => 0.026 nm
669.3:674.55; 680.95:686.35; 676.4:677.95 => -0.013 nm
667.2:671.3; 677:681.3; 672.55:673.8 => 0.025 nm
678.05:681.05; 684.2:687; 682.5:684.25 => -0.041 nm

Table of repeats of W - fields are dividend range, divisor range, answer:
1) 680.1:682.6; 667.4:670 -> 0.90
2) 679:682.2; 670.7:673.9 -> 0.94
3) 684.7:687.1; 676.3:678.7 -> 0.93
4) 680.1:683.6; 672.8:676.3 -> 0.96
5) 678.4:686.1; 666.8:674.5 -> 0.90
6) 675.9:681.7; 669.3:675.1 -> 0.95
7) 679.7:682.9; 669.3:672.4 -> 0.92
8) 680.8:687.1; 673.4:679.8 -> 0.96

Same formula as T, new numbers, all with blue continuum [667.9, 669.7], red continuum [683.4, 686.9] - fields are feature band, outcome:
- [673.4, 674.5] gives -0.010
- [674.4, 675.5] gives 0.036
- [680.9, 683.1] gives -0.002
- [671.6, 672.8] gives 0.075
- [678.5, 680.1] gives 0.035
